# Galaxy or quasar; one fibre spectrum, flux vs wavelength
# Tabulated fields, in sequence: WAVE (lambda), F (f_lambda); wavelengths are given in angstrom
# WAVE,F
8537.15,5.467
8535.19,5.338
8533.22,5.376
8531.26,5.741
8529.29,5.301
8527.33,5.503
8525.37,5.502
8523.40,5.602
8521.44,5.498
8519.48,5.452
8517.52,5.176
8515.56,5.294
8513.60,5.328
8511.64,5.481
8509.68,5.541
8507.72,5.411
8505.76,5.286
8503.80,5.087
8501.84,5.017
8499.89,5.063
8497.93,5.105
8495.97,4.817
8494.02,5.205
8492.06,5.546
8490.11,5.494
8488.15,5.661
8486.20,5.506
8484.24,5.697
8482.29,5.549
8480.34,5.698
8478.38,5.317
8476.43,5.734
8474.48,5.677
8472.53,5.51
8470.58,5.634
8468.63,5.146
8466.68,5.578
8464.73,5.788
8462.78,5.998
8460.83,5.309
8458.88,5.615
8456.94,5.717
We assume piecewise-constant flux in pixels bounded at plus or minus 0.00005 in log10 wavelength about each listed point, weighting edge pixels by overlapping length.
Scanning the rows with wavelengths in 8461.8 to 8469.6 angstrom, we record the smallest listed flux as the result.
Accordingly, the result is 5.146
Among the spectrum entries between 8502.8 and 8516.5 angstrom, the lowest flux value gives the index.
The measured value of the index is 5.087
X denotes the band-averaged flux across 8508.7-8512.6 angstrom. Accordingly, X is 5.51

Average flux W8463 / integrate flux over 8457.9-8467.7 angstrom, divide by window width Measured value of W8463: 5.66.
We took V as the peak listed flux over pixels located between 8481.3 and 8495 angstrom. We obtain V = 5.697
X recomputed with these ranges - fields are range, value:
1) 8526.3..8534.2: 5.48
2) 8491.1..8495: 5.38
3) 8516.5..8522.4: 5.38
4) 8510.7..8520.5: 5.35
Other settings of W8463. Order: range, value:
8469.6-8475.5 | 5.61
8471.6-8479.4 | 5.56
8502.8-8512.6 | 5.36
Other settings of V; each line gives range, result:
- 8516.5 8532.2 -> 5.741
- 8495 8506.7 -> 5.286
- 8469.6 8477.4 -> 5.734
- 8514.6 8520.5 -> 5.452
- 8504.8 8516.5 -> 5.541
